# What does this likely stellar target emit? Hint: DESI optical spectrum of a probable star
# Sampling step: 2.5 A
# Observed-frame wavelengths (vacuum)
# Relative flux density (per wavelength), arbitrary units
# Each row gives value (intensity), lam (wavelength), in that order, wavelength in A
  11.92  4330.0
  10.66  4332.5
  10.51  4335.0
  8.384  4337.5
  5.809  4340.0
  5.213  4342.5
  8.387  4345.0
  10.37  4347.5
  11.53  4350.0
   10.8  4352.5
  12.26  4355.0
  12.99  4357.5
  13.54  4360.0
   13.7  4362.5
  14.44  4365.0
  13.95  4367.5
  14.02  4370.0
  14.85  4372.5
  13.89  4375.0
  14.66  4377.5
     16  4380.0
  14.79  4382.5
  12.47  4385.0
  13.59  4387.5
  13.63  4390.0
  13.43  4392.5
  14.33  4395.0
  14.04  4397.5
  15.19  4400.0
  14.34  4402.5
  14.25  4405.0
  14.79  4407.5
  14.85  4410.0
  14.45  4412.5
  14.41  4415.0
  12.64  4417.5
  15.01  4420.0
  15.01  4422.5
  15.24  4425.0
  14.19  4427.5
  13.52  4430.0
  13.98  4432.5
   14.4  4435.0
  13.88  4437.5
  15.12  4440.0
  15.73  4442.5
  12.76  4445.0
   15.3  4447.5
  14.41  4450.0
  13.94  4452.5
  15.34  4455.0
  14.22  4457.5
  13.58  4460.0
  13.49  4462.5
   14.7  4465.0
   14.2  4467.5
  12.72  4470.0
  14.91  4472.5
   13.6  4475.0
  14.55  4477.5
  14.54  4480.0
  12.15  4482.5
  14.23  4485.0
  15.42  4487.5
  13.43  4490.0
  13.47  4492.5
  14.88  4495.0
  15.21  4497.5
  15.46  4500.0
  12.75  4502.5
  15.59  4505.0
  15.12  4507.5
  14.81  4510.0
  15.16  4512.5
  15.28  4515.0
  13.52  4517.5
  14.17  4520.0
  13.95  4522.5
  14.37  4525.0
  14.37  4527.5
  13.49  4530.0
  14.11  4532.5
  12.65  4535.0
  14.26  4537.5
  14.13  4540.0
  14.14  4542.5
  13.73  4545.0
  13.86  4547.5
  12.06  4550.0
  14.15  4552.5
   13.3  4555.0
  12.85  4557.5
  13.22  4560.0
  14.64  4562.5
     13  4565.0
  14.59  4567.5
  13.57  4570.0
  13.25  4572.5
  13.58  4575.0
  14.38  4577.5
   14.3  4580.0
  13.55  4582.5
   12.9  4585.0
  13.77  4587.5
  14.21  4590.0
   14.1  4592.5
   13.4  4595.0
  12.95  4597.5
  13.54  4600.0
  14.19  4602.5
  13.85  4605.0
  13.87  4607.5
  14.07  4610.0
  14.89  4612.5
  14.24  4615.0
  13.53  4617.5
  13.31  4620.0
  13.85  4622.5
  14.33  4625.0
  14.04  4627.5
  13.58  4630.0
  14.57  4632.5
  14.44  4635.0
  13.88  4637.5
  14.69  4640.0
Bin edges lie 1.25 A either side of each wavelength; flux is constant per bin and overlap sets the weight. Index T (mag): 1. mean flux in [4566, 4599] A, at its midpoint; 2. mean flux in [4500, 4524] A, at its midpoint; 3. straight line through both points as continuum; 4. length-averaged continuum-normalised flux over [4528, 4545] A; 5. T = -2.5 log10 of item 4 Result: 0.03 mag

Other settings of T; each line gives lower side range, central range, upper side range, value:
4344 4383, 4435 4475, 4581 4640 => -0.067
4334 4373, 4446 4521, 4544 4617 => -0.135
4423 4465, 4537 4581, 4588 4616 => 0.026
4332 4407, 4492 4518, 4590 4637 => -0.108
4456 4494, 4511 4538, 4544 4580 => -0.028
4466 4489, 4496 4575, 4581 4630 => -0.006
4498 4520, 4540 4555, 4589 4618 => 0.060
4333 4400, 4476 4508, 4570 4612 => -0.093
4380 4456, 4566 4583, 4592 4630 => 0.005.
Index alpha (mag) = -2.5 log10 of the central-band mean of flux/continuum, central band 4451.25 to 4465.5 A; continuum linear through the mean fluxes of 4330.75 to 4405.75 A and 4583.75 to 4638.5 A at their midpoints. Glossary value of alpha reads -0.09 mag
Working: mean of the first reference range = 12.5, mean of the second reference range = 13.9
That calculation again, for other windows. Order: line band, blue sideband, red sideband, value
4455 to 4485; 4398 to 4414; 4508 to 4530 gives 0.04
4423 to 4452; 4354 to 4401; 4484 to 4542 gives -0.02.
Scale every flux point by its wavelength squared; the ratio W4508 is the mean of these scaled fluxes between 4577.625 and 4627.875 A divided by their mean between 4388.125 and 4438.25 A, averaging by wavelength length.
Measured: 1.06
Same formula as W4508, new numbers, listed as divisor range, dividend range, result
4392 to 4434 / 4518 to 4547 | 1.02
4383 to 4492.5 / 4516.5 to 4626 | 1.03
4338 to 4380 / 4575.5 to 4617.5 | 1.29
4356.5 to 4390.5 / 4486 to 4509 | 1.10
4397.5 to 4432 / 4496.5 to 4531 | 1.05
